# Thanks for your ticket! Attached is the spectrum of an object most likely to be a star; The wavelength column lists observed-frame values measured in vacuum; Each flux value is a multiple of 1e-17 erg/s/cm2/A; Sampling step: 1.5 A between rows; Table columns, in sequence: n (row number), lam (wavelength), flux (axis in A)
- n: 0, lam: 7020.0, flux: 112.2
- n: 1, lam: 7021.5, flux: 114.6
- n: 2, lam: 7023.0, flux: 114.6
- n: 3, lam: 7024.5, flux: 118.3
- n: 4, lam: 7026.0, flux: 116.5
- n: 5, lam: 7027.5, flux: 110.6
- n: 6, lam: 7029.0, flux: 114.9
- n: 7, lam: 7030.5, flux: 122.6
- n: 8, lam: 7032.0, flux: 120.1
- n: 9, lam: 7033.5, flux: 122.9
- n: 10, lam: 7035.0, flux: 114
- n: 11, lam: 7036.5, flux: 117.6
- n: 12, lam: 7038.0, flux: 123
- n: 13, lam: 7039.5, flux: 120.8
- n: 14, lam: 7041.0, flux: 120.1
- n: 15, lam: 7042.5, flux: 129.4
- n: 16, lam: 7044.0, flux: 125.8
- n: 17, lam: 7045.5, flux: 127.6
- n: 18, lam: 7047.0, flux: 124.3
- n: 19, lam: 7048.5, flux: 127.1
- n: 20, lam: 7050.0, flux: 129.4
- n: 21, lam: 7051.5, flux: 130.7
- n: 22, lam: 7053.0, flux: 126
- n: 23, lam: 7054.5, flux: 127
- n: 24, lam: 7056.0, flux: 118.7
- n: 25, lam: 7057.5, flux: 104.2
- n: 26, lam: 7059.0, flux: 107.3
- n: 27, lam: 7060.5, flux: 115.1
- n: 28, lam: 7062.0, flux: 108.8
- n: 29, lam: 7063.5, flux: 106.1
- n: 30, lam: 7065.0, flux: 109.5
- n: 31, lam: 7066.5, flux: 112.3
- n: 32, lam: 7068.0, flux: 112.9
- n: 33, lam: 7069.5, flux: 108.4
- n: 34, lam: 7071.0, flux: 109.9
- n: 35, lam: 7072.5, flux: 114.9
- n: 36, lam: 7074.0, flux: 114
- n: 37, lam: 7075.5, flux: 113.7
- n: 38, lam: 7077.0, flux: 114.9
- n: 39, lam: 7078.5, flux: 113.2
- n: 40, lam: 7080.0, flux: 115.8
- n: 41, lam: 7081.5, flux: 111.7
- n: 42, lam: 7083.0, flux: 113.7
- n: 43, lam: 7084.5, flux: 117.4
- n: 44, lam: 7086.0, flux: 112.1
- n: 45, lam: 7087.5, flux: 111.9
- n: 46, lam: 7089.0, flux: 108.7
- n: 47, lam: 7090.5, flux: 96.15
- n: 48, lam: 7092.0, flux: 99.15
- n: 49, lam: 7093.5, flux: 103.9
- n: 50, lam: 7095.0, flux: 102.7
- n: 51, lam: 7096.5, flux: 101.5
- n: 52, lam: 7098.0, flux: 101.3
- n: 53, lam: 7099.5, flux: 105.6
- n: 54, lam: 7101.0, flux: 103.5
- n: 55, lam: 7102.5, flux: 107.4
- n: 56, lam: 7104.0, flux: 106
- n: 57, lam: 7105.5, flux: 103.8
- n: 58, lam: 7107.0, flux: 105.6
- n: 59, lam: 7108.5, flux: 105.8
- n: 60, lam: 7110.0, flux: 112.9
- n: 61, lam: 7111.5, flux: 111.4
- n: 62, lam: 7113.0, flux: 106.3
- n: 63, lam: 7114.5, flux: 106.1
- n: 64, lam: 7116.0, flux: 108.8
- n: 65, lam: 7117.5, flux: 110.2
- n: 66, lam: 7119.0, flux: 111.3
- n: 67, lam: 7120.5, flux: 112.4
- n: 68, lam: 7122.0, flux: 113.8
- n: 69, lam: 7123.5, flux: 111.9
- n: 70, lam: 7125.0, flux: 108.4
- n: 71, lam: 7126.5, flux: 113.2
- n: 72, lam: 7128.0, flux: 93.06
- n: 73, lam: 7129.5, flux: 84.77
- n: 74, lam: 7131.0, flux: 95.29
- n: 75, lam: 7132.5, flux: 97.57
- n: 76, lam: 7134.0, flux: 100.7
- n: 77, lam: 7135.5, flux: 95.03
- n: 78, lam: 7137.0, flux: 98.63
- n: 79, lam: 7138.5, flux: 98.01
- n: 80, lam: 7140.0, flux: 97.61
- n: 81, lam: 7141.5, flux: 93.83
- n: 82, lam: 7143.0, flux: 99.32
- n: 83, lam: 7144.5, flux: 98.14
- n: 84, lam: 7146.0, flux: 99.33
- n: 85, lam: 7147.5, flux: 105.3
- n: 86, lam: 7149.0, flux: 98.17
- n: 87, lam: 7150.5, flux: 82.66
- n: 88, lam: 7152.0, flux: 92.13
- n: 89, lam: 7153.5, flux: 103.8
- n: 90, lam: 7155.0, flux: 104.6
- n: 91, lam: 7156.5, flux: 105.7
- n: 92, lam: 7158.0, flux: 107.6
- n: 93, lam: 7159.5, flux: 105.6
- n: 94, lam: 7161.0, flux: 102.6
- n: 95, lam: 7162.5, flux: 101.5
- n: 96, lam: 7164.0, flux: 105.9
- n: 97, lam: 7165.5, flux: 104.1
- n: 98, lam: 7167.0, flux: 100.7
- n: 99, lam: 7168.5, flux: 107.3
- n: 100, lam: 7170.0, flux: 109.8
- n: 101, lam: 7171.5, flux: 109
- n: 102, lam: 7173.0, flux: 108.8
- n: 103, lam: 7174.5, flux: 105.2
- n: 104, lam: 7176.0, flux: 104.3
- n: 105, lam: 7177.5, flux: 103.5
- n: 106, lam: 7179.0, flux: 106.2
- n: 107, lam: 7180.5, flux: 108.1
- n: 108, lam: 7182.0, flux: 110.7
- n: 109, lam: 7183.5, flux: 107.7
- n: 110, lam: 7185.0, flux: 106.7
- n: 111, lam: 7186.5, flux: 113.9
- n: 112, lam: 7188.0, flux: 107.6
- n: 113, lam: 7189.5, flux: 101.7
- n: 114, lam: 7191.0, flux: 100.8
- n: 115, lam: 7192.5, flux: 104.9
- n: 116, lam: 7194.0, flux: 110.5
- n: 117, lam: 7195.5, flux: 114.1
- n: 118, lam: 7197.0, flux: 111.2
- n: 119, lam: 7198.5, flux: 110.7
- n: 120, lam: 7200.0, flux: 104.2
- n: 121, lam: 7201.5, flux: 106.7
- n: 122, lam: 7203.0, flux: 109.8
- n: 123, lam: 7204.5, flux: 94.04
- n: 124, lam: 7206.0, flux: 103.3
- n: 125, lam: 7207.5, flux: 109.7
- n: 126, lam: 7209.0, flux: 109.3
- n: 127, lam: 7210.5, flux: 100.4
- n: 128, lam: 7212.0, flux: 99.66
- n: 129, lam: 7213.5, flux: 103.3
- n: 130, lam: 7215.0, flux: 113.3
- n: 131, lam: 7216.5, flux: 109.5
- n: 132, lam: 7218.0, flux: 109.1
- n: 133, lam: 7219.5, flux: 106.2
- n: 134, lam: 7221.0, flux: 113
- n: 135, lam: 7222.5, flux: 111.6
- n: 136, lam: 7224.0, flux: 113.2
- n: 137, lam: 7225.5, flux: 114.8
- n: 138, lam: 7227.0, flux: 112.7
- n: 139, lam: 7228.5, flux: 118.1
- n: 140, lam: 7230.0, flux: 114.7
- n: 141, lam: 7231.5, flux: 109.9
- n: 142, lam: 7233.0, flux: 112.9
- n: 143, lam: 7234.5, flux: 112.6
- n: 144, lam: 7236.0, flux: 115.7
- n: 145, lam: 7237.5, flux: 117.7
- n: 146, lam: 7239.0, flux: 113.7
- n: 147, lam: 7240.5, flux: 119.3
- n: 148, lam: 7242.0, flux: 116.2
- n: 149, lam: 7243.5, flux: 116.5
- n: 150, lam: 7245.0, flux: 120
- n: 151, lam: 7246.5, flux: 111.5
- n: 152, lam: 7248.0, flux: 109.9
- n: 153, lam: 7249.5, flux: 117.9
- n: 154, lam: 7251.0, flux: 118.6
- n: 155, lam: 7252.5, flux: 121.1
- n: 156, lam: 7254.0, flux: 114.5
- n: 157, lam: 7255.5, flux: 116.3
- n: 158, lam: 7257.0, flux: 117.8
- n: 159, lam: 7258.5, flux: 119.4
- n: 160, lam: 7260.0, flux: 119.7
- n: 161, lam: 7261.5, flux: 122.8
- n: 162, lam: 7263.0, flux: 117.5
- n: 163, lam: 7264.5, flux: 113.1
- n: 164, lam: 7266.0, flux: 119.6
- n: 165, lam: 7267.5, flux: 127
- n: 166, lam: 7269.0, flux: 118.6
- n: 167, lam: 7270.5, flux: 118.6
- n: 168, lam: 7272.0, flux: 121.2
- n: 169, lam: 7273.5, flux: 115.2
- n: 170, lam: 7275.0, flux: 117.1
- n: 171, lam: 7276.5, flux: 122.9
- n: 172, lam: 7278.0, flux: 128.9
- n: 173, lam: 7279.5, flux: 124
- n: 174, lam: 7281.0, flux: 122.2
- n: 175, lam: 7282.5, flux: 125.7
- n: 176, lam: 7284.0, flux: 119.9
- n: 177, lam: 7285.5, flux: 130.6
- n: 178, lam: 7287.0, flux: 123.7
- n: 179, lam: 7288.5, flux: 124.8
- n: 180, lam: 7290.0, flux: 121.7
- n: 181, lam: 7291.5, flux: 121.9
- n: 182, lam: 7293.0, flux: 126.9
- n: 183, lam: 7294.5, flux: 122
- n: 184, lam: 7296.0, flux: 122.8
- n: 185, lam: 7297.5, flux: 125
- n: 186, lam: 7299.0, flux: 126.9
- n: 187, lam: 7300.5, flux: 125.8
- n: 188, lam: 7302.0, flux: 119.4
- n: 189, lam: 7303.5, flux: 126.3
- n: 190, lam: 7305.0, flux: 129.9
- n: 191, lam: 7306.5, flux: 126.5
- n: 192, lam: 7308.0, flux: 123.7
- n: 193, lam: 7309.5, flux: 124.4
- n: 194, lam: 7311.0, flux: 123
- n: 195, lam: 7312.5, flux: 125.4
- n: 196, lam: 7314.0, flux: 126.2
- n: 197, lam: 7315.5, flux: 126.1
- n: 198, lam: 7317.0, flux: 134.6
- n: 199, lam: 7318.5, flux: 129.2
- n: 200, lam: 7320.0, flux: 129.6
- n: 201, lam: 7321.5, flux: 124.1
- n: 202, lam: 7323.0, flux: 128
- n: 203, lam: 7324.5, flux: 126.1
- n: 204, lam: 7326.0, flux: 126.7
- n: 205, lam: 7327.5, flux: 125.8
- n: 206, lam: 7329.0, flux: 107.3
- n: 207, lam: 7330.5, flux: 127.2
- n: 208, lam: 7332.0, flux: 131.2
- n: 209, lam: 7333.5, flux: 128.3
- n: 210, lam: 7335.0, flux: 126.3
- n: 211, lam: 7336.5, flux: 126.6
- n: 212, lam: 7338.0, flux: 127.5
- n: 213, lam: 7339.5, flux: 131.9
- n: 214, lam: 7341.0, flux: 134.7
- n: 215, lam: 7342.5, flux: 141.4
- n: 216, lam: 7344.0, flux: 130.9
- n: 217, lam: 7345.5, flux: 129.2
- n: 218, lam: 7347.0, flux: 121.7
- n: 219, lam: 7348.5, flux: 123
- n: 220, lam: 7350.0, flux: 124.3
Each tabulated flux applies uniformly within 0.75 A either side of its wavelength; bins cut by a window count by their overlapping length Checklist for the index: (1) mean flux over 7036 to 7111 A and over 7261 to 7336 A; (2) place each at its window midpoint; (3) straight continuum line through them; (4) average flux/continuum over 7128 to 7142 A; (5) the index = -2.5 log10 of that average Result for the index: 0.21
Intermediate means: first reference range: 113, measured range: 95.6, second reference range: 124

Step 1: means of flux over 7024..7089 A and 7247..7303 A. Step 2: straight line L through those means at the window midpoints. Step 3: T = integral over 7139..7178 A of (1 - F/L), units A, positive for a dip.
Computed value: 5.5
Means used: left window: 117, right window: 121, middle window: 102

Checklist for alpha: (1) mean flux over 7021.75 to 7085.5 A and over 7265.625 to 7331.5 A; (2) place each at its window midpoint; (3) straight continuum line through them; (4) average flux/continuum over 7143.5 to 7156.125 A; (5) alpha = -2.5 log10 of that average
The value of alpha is 0.22 mag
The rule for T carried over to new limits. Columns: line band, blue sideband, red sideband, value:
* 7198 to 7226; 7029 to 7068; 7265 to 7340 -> 3.5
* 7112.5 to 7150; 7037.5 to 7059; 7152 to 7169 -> 2.4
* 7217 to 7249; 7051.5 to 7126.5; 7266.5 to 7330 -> 1.6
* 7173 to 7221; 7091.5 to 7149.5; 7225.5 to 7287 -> 2.1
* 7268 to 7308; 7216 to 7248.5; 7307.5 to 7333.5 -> -0.7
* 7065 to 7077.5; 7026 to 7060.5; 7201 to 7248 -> 0.7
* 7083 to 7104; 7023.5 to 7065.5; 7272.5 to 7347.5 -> 2.6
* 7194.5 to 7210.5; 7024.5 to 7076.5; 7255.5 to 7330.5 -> 1.9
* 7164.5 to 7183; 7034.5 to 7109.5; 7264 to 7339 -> 1.8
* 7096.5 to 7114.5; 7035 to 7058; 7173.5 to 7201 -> 1.6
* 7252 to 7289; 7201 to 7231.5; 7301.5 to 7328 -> -0.7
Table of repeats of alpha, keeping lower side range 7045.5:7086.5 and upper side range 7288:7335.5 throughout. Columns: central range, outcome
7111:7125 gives 0.07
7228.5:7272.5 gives 0.05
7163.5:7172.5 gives 0.13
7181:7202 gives 0.12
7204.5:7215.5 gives 0.16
